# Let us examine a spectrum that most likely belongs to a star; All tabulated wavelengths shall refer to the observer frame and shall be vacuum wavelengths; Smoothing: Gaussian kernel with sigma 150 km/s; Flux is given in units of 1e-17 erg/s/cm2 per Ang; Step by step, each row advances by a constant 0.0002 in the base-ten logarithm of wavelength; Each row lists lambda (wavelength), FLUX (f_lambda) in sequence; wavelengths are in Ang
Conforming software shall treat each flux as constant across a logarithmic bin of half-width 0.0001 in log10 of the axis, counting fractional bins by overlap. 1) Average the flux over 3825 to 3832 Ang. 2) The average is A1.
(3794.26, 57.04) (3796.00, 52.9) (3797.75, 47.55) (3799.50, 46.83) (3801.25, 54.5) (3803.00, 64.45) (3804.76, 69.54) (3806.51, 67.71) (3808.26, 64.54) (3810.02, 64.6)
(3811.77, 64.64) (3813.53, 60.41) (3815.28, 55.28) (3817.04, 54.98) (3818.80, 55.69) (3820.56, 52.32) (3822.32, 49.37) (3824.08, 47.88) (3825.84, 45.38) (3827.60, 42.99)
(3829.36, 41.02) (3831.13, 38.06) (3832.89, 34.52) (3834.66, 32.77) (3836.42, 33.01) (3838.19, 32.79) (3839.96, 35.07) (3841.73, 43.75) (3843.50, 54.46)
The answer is 41.8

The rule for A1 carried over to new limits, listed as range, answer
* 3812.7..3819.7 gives 56.6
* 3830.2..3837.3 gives 34.6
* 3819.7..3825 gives 49.8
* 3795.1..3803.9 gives 53.3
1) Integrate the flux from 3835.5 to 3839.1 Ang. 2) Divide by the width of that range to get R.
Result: 32.9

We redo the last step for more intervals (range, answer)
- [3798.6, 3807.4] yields 60.6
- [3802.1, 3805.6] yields 66.7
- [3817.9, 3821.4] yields 54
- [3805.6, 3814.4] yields 64.4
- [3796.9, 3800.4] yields 47.2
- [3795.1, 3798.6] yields 50.4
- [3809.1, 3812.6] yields 64.6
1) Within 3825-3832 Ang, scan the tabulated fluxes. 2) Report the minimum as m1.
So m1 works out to 38.06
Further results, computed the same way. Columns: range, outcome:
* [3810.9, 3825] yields 47.88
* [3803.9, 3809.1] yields 64.54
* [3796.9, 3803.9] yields 46.83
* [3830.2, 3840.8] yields 32.77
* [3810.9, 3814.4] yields 60.41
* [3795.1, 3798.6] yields 47.55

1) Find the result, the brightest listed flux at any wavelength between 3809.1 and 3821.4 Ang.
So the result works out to 64.64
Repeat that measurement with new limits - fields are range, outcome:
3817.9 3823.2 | 55.69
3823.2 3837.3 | 47.88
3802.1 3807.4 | 69.54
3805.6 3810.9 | 67.71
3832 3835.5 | 34.52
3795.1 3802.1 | 54.5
